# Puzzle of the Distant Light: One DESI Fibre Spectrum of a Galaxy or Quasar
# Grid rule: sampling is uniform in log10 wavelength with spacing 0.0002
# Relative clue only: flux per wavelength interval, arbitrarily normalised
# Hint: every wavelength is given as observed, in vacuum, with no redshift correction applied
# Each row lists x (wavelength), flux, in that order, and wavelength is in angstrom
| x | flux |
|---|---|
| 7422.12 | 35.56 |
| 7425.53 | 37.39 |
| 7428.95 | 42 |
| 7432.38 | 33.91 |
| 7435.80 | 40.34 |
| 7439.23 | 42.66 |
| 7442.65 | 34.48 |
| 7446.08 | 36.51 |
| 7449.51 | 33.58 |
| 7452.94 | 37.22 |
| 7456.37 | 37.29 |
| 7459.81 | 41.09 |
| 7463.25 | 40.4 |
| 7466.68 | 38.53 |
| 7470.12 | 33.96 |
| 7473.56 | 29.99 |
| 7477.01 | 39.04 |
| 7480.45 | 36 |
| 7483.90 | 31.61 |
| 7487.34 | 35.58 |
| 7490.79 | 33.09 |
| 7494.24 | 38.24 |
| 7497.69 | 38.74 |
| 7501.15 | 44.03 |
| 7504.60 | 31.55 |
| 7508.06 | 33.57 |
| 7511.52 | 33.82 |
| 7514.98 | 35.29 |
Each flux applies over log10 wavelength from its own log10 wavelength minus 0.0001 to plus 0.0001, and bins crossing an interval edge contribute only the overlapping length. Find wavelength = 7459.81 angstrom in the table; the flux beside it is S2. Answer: 41.09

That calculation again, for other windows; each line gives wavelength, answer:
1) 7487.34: 35.58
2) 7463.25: 40.4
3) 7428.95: 42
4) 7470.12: 33.96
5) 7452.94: 37.22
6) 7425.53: 37.39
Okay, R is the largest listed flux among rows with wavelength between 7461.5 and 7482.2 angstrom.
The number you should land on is 40.4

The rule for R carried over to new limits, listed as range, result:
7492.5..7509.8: 44.03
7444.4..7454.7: 37.22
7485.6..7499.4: 38.74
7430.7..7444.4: 42.66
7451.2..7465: 41.09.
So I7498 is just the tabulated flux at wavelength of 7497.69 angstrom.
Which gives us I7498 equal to 38.74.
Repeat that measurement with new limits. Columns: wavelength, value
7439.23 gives 42.66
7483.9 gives 31.61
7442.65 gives 34.48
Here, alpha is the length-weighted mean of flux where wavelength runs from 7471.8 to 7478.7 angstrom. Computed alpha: 34.5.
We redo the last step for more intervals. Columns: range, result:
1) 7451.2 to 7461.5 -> 38.5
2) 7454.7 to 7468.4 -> 39.3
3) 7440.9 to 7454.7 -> 35.5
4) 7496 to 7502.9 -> 41.4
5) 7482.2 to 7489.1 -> 33.6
